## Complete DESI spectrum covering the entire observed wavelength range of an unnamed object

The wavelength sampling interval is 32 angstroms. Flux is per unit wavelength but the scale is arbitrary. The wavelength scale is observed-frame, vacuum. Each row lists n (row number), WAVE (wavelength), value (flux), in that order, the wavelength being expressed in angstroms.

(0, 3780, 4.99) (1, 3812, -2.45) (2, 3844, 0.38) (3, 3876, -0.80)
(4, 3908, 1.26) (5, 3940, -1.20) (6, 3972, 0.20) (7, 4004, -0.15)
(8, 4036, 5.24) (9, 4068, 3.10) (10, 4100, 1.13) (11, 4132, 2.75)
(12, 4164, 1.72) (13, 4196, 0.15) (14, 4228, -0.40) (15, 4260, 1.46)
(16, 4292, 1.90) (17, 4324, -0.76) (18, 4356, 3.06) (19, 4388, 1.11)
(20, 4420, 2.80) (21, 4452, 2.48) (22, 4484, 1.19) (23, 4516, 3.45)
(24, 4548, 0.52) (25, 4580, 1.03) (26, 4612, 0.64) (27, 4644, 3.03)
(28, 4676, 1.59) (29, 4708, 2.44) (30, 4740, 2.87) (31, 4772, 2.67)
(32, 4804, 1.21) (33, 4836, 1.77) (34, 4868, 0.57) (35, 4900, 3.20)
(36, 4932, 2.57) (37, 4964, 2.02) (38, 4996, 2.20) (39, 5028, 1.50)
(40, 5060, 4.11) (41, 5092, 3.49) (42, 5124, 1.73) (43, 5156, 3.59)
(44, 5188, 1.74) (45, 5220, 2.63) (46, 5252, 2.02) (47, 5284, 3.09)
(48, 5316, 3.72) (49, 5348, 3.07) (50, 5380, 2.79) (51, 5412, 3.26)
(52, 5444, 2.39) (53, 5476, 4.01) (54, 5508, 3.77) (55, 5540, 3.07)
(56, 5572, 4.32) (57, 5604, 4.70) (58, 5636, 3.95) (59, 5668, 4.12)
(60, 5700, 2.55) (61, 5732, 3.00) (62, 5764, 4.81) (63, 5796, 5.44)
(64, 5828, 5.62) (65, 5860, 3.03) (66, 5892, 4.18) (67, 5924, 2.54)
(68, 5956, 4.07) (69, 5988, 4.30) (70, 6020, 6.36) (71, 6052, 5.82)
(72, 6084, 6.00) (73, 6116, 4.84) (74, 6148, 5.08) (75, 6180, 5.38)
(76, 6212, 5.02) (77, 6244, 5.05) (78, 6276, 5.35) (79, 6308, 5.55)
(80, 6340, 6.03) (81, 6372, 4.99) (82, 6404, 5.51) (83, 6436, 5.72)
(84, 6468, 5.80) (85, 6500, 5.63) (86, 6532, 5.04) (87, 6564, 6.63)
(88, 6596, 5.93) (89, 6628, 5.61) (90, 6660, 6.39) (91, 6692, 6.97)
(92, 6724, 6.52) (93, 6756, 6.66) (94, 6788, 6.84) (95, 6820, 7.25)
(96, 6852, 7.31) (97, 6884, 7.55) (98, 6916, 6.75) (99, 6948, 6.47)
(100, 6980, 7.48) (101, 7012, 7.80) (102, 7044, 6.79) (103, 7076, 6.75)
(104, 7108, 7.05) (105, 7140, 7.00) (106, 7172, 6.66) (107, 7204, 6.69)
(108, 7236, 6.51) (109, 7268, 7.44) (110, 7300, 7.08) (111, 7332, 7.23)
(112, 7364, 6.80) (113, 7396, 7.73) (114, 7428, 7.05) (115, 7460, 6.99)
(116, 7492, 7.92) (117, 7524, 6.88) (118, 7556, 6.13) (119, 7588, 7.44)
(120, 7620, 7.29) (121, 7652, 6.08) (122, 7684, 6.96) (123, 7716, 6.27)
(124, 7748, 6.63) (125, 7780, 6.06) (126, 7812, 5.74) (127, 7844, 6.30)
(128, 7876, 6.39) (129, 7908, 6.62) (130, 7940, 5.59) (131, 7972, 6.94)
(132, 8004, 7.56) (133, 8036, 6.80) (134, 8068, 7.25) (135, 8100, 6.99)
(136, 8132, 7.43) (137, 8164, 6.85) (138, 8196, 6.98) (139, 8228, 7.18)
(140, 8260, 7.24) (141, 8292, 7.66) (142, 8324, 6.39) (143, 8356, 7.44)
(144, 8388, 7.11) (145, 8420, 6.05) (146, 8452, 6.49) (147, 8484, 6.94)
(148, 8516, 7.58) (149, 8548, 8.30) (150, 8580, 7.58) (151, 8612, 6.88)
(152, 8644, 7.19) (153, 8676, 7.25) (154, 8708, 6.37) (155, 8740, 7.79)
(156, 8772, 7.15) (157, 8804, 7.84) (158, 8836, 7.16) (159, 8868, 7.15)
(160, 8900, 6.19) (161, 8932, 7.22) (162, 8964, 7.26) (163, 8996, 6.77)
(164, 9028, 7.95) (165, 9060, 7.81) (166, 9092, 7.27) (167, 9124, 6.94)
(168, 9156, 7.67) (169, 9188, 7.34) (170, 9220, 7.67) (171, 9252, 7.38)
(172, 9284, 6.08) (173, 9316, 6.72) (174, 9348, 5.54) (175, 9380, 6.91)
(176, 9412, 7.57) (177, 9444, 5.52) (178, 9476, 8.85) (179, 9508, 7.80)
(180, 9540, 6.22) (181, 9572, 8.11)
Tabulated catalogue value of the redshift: 0.51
